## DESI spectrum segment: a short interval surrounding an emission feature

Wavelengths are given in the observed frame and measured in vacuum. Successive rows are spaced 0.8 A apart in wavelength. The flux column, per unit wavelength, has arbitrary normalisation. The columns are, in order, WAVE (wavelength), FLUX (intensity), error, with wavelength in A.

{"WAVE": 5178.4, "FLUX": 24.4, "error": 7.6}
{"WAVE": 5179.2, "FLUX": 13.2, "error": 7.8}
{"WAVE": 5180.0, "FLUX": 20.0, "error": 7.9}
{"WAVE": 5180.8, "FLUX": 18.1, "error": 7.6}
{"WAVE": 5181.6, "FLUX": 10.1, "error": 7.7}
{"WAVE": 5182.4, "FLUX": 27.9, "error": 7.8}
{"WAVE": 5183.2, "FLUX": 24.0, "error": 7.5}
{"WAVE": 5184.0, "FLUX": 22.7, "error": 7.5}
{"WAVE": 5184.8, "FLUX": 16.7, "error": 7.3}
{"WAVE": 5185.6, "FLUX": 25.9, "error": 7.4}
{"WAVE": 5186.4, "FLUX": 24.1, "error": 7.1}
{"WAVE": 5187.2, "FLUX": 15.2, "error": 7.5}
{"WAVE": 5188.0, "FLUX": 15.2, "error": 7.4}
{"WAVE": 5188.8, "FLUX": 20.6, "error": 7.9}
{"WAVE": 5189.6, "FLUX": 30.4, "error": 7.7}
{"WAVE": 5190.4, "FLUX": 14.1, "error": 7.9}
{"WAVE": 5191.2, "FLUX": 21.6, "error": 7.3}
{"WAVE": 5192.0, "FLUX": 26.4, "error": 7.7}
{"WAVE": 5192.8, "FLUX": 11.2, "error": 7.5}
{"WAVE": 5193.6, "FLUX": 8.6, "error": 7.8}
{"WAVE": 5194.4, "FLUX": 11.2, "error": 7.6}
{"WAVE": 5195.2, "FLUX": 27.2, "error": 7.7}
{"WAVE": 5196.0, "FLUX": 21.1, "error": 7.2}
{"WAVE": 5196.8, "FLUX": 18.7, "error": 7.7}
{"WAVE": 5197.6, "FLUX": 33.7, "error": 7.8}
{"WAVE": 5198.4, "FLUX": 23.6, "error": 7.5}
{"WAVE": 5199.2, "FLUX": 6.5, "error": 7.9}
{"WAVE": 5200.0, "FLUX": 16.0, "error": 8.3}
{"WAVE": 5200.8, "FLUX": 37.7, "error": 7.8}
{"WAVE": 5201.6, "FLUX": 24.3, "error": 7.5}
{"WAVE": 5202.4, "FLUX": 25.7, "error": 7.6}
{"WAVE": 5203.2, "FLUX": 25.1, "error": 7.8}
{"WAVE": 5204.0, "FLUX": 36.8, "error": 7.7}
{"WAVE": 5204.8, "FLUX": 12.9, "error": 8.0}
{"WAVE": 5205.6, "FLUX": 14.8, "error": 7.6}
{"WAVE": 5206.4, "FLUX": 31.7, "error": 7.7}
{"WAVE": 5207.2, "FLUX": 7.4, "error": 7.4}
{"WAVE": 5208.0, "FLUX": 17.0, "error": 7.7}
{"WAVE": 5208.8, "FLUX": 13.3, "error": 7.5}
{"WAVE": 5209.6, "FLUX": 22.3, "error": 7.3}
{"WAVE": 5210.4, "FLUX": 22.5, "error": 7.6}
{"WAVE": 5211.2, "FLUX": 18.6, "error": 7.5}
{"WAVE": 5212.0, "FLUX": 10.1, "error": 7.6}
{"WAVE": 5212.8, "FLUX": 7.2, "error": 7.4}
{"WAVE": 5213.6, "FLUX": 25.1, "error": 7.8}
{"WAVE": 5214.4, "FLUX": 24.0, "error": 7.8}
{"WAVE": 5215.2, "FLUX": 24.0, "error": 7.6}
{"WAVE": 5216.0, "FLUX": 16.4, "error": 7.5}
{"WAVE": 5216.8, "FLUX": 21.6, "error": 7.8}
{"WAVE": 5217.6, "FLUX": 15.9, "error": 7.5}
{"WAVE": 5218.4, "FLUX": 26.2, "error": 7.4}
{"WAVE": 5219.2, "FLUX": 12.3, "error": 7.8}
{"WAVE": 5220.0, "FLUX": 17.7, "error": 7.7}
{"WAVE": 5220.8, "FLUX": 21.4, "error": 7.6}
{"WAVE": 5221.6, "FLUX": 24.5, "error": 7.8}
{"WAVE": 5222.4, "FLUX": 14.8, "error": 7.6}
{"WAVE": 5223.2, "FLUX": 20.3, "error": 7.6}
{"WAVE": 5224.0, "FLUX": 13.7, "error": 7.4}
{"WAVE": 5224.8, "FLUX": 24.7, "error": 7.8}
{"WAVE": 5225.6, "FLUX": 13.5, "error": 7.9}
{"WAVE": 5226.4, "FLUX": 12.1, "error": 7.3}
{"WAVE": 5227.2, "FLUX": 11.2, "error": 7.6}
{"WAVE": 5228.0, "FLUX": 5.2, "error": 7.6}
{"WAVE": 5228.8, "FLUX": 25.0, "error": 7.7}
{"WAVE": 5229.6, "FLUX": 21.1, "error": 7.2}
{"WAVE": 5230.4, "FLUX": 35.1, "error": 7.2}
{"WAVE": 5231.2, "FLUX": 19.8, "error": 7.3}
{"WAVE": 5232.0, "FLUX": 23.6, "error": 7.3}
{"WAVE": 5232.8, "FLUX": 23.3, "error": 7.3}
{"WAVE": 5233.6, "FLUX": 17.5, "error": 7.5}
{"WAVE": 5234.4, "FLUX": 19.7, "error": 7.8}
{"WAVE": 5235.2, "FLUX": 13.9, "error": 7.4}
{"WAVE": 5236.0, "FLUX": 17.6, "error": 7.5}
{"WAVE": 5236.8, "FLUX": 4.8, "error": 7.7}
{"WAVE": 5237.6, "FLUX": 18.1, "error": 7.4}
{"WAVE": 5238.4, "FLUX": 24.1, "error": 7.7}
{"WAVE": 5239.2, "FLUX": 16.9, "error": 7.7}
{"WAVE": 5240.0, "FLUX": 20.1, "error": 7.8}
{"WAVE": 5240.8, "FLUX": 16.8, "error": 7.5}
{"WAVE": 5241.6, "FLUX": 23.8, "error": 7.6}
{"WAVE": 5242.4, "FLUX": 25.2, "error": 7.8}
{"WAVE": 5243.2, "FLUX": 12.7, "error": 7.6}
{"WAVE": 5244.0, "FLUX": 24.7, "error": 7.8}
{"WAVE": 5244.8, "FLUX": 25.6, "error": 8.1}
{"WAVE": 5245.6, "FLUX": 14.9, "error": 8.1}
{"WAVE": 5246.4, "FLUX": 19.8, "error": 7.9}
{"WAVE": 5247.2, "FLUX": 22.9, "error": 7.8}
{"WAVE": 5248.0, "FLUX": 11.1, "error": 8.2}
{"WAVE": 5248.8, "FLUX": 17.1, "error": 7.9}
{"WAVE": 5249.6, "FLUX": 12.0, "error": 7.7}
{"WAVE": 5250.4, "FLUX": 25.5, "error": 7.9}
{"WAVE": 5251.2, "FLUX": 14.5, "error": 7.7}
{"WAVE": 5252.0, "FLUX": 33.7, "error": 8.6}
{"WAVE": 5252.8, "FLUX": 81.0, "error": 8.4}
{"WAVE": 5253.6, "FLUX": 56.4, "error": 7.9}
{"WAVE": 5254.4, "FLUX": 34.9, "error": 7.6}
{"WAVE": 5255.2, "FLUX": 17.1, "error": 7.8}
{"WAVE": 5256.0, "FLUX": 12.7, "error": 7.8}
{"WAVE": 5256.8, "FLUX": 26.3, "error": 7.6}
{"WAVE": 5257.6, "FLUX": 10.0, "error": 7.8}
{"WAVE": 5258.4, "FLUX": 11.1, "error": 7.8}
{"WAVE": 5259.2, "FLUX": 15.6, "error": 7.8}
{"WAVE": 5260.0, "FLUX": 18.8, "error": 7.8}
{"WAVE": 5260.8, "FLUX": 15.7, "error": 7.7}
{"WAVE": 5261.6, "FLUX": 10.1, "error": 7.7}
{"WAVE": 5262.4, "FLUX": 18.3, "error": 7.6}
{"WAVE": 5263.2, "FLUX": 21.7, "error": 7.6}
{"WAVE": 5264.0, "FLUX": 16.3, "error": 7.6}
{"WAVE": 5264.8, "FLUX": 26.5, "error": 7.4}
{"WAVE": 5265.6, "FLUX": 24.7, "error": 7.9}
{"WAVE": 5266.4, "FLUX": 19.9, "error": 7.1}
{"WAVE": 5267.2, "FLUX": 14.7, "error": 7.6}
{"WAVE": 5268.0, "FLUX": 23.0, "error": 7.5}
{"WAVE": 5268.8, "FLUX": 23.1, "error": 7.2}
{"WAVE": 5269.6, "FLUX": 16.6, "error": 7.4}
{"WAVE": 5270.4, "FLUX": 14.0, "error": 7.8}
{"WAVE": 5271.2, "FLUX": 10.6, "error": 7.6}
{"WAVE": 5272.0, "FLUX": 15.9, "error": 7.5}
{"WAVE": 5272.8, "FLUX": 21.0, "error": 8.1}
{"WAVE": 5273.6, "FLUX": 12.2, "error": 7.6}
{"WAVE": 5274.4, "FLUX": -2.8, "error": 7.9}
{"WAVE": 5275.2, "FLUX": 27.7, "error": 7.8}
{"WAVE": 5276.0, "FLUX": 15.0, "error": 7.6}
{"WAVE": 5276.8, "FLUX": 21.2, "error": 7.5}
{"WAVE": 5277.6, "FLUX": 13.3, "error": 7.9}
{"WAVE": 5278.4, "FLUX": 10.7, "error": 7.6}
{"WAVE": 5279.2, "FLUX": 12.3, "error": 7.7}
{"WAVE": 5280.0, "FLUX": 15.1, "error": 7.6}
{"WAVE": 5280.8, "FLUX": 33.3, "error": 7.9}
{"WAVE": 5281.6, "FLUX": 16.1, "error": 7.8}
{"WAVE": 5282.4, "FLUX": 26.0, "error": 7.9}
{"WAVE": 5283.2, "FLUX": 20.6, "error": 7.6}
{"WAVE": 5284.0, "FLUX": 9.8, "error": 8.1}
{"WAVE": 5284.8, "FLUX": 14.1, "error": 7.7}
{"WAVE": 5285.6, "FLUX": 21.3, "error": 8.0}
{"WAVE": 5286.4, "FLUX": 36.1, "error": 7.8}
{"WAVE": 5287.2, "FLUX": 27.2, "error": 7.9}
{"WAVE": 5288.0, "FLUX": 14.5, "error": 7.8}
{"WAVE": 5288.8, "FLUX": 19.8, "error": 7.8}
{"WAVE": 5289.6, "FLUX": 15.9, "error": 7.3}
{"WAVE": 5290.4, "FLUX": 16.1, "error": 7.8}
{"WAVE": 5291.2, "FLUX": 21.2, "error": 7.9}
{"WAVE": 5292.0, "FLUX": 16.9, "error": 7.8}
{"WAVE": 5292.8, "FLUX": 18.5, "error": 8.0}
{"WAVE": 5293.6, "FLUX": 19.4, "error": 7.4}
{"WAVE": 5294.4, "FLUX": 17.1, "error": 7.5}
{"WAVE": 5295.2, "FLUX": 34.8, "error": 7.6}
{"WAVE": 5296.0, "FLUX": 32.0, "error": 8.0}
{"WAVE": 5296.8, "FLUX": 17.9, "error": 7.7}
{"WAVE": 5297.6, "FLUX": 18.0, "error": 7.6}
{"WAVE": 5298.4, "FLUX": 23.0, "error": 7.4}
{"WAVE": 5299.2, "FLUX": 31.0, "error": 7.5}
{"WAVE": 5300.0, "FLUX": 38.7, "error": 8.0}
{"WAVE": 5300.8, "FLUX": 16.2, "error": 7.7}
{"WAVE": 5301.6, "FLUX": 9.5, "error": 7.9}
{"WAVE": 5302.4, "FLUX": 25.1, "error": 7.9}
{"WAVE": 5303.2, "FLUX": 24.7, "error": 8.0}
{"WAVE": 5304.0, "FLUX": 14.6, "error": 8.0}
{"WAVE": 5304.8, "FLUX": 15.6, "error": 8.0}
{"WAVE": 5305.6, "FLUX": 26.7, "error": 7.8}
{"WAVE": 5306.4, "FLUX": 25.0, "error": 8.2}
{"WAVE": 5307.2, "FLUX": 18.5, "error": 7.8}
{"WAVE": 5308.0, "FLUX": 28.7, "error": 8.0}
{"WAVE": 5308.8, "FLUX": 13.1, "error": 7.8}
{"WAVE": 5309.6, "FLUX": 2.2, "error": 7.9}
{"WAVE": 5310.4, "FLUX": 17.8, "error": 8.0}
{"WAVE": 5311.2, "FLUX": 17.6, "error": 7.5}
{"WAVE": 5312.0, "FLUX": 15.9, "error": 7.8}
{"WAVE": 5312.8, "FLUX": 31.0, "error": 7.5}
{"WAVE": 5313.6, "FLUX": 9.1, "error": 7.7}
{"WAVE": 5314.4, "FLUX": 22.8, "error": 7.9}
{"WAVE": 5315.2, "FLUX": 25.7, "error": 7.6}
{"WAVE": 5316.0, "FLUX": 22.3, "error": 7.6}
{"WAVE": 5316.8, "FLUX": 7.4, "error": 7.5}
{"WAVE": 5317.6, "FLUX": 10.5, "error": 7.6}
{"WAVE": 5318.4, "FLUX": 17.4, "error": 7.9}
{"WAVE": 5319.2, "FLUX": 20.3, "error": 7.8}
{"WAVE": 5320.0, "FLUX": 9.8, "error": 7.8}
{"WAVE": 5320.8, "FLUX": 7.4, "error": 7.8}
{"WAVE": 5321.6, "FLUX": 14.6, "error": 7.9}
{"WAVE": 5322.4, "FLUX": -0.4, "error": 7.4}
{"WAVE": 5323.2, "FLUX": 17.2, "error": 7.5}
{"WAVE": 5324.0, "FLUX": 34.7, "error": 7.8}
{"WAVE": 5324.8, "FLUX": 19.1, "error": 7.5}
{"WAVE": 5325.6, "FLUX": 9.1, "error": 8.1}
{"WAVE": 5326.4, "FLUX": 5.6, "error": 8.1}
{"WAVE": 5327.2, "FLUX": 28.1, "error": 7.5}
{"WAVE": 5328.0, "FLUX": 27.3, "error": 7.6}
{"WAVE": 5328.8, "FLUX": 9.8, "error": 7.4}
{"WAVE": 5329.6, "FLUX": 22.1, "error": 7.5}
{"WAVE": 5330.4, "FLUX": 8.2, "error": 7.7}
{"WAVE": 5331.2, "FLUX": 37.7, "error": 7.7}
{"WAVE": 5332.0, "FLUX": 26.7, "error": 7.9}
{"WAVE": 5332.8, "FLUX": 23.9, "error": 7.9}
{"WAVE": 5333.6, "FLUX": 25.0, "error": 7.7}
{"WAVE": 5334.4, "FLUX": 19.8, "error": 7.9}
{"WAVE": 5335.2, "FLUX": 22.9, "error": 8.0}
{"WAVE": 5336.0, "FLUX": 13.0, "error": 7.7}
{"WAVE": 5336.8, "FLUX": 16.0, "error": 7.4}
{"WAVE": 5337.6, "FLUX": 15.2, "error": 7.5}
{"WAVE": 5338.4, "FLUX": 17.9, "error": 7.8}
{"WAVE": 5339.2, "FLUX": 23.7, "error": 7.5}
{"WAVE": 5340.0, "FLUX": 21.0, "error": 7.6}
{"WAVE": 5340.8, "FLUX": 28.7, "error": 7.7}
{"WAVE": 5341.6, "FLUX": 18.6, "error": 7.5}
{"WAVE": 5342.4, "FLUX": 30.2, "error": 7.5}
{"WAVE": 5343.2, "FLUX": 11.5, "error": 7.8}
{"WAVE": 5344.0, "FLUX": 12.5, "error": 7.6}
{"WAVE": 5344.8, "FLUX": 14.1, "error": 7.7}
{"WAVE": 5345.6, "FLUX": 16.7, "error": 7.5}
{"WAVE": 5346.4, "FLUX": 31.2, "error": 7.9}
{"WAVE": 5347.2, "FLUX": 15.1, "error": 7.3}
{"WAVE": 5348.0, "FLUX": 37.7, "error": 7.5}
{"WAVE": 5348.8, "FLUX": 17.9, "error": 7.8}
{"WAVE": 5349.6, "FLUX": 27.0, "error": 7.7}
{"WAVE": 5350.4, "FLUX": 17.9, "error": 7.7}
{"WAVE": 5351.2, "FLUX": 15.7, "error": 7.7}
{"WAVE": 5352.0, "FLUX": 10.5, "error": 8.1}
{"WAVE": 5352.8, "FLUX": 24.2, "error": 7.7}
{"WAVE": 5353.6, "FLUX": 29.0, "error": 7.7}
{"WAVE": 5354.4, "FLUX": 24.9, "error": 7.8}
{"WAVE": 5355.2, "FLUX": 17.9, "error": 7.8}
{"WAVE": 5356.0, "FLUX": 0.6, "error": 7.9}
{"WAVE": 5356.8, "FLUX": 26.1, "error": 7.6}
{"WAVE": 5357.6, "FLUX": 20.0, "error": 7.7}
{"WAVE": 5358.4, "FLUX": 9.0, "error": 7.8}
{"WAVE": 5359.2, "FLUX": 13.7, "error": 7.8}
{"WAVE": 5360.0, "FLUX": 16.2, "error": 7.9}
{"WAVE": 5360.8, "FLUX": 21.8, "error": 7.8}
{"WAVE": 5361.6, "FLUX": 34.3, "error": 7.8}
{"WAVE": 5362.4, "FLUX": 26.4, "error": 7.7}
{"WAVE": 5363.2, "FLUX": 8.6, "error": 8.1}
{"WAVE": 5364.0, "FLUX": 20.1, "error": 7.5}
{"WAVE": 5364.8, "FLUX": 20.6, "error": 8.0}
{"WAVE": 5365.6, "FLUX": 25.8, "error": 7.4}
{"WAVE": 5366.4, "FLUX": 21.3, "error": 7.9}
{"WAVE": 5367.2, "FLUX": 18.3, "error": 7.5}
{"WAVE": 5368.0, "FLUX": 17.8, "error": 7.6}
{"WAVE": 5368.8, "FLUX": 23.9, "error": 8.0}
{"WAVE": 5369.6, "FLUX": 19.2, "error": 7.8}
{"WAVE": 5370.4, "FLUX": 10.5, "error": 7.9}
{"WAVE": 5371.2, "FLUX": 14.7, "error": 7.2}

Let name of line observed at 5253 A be [O III]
